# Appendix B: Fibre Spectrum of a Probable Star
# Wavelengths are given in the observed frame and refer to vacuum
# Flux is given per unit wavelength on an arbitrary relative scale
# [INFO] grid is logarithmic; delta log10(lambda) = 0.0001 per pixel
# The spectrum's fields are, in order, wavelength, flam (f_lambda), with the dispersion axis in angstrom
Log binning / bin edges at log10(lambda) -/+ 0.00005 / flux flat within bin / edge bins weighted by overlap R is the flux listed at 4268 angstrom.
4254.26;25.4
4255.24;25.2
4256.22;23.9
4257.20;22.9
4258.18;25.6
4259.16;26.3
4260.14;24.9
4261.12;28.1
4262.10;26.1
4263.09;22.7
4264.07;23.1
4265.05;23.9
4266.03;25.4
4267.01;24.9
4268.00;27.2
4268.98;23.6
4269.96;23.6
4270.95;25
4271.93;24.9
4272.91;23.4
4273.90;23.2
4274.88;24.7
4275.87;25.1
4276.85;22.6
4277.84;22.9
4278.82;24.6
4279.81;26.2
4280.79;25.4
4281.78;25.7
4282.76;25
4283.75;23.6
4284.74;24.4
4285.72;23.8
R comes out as 27.2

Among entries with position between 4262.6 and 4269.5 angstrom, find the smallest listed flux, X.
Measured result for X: 22.7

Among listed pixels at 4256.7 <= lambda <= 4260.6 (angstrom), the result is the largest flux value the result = 26.3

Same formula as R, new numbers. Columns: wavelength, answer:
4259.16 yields 26.3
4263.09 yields 22.7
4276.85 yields 22.6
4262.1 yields 26.1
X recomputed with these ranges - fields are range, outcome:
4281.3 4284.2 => 23.6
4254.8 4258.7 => 22.9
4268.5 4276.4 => 23.2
